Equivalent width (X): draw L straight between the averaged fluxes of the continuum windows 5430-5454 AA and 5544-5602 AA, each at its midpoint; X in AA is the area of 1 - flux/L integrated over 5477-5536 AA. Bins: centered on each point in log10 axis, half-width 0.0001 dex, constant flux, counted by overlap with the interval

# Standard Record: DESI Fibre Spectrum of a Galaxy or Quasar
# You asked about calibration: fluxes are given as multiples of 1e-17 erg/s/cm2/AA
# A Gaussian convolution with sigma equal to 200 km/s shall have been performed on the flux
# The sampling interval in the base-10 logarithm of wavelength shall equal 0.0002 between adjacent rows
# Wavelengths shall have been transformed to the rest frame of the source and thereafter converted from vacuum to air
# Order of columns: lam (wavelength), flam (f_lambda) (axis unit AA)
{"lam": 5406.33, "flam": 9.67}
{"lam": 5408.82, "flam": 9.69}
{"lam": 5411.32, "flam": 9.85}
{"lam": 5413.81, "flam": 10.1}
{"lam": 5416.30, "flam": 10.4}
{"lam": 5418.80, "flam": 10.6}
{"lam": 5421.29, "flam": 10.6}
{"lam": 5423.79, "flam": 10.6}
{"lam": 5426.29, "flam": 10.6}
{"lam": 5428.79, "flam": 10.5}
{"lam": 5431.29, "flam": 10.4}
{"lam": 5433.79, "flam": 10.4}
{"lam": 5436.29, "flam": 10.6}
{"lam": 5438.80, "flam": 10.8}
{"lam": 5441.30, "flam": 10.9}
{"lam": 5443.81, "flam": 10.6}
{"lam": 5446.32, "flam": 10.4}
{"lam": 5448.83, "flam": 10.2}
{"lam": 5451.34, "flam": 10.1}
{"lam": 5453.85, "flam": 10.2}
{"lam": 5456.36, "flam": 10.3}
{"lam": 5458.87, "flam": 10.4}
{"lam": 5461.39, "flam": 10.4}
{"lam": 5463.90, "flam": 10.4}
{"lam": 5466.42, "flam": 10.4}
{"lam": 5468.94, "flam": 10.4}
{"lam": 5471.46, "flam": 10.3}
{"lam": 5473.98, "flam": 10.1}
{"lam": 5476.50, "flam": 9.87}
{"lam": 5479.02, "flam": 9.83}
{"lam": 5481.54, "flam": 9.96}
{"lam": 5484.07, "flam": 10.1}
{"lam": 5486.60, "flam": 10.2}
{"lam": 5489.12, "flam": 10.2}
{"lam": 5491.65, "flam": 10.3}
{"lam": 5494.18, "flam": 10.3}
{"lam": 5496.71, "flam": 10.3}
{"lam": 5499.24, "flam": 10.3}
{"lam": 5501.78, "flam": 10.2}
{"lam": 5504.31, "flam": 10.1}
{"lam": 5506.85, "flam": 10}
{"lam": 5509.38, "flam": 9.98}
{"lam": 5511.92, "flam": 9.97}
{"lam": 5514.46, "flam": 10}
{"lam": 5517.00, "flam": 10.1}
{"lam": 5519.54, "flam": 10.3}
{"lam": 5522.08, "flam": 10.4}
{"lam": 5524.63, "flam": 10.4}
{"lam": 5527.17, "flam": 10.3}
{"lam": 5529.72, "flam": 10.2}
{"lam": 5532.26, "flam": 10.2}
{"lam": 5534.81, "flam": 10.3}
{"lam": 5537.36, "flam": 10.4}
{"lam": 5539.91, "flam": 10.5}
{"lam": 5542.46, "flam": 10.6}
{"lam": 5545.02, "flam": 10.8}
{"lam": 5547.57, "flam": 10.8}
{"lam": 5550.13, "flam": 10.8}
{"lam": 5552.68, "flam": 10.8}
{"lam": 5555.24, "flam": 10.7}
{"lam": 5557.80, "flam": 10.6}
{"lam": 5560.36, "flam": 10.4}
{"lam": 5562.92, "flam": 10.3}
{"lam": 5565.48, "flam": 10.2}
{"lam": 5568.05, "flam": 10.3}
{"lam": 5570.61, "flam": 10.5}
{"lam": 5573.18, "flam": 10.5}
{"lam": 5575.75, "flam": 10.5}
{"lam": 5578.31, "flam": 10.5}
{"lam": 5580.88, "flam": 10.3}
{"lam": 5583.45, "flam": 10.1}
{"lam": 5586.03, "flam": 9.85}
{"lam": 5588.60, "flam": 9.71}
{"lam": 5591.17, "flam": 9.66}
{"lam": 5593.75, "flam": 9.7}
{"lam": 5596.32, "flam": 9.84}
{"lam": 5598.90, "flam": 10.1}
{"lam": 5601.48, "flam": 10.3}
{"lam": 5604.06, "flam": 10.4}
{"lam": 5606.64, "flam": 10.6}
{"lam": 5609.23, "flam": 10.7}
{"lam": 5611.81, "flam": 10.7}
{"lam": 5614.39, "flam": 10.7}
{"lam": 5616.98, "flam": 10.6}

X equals 1.3 AA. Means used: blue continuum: 10.5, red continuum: 10.3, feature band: 10.2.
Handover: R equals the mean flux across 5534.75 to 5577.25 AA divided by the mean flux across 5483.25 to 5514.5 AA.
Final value 1.04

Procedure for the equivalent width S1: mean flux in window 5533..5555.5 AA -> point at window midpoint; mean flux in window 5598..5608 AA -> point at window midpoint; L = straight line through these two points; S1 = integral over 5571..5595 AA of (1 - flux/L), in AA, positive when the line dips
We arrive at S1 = 0.8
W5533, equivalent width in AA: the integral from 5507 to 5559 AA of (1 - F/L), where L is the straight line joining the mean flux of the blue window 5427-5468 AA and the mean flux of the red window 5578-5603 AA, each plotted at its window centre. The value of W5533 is -1.18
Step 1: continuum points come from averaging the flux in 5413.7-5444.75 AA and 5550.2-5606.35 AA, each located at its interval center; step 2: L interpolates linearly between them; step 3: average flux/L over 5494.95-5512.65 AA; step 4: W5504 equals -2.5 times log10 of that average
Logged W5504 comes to 0.03 mag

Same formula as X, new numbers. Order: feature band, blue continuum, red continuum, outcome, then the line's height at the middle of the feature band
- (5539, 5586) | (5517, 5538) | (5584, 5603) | -1.9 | 10.1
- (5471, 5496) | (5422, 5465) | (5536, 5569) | 0.9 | 10.5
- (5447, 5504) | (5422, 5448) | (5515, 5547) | 1.5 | 10.5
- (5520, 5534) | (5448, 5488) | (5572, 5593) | -0.2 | 10.2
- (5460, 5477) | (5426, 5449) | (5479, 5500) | 0.1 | 10.3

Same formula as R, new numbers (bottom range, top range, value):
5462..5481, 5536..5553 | 1.05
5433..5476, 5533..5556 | 1.02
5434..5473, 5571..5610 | 0.98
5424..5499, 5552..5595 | 0.99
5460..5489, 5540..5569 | 1.04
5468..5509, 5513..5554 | 1.03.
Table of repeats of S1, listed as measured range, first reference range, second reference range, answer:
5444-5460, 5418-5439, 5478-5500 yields 0.2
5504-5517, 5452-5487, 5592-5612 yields 0.3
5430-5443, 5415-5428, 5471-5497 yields -0.2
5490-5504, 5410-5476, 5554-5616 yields 0.1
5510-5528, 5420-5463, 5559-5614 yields 0.3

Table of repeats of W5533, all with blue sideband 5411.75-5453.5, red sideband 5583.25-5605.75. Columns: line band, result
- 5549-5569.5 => -0.9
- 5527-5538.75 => -0.1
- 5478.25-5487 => 0.3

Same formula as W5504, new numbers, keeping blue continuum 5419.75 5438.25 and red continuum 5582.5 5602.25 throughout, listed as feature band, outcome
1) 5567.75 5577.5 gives -0.05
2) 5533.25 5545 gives -0.04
